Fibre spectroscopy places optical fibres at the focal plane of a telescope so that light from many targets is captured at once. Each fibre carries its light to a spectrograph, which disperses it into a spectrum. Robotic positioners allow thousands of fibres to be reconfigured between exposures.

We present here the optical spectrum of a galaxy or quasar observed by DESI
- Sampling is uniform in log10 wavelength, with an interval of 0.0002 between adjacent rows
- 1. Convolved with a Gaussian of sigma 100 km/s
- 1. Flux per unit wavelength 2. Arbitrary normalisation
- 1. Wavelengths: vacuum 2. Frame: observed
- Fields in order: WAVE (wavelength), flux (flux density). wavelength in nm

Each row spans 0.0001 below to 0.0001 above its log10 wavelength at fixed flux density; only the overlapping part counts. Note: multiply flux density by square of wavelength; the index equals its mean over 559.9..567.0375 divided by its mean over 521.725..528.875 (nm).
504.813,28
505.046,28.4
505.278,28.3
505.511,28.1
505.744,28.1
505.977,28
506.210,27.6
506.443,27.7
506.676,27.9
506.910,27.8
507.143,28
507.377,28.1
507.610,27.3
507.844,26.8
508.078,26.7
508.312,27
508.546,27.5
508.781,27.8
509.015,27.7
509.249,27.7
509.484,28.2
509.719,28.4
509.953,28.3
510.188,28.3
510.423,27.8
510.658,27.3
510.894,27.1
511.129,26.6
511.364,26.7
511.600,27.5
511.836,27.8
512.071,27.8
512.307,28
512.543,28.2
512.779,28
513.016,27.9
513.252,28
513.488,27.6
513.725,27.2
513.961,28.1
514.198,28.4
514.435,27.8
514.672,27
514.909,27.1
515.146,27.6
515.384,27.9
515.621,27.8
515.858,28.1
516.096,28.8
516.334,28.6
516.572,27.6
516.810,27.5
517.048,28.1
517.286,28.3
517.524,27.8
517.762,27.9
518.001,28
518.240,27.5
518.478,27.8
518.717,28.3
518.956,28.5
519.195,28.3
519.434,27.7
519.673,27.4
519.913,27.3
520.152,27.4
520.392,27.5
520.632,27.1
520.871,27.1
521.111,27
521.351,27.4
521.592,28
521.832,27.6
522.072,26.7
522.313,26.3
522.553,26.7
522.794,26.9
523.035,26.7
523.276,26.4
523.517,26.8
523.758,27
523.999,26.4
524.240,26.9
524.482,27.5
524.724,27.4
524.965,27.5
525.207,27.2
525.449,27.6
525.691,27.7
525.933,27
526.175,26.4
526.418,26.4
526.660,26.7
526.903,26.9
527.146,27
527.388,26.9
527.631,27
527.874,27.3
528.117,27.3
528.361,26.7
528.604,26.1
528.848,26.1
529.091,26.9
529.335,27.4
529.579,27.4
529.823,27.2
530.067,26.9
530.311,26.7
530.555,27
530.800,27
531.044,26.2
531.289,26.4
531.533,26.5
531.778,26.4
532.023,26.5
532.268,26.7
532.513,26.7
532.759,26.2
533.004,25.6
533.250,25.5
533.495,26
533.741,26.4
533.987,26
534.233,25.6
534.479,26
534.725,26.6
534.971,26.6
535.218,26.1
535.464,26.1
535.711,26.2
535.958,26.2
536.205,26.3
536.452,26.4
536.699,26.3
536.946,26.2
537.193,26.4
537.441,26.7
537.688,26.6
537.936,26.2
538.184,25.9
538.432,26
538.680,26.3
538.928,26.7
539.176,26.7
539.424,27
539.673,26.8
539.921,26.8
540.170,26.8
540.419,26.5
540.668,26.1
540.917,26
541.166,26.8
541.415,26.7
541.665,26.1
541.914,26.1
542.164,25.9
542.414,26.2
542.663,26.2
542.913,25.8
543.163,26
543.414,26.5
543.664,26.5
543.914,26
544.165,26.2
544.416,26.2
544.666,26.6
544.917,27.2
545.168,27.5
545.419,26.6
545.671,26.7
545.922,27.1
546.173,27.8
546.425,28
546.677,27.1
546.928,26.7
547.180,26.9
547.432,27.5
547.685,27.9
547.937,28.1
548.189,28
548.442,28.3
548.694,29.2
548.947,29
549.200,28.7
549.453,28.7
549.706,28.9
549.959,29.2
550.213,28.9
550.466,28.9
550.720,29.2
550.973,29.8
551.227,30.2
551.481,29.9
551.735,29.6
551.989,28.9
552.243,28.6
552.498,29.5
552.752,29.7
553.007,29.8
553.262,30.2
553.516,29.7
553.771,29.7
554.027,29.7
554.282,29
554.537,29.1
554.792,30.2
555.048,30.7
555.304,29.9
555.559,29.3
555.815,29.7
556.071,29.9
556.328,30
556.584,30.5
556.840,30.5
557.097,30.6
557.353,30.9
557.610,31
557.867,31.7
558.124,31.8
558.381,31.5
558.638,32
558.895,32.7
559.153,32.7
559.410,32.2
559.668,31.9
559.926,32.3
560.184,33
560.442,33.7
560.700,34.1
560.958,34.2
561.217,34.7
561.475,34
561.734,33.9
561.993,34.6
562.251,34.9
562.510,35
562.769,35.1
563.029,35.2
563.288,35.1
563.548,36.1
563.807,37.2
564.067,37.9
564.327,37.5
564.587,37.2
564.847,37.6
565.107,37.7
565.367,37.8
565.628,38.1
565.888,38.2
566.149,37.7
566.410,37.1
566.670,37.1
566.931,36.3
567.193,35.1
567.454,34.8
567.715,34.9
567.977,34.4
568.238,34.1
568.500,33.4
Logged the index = 1.53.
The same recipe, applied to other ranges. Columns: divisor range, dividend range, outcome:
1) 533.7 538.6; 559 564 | 1.43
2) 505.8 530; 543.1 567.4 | 1.31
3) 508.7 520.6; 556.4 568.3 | 1.48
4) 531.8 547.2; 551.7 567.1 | 1.34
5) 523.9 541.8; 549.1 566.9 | 1.34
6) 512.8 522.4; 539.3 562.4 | 1.20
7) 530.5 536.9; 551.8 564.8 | 1.34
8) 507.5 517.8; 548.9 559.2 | 1.26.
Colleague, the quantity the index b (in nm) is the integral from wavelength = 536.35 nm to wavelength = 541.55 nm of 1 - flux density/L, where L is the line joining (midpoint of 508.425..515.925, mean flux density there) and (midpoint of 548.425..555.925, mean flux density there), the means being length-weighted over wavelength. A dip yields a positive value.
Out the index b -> 0.431 nm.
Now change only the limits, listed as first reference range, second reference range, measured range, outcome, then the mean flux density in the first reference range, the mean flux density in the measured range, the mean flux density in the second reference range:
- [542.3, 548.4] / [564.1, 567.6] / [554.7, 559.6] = 0.27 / 26.9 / 31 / 37.1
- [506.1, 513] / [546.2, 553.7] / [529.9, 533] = 0.19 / 27.6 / 26.6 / 28.8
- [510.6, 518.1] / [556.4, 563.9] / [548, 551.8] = 0.34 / 27.8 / 29.1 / 33.2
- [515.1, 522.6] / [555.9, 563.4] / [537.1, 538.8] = 0.21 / 27.7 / 26.3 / 32.7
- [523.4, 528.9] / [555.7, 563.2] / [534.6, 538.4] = 0.32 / 27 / 26.3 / 32.6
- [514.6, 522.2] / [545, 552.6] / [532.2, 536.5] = 0.29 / 27.7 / 26.2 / 28.4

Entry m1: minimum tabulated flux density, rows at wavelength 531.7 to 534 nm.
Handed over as 25.5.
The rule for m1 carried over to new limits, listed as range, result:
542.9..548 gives 25.8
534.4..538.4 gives 25.9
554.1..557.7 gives 29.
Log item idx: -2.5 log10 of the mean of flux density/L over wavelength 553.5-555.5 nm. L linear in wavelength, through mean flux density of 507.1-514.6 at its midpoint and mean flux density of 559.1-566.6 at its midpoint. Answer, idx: 0.15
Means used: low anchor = 27.7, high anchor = 35.5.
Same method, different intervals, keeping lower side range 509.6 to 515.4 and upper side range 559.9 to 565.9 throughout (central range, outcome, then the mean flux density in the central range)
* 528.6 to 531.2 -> 0.14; 26.8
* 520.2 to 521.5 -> 0.07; 27.2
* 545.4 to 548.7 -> 0.20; 27.5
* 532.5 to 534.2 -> 0.19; 26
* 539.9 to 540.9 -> 0.21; 26.5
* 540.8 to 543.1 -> 0.23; 26.2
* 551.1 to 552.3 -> 0.15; 29.5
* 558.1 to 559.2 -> 0.09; 32.1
